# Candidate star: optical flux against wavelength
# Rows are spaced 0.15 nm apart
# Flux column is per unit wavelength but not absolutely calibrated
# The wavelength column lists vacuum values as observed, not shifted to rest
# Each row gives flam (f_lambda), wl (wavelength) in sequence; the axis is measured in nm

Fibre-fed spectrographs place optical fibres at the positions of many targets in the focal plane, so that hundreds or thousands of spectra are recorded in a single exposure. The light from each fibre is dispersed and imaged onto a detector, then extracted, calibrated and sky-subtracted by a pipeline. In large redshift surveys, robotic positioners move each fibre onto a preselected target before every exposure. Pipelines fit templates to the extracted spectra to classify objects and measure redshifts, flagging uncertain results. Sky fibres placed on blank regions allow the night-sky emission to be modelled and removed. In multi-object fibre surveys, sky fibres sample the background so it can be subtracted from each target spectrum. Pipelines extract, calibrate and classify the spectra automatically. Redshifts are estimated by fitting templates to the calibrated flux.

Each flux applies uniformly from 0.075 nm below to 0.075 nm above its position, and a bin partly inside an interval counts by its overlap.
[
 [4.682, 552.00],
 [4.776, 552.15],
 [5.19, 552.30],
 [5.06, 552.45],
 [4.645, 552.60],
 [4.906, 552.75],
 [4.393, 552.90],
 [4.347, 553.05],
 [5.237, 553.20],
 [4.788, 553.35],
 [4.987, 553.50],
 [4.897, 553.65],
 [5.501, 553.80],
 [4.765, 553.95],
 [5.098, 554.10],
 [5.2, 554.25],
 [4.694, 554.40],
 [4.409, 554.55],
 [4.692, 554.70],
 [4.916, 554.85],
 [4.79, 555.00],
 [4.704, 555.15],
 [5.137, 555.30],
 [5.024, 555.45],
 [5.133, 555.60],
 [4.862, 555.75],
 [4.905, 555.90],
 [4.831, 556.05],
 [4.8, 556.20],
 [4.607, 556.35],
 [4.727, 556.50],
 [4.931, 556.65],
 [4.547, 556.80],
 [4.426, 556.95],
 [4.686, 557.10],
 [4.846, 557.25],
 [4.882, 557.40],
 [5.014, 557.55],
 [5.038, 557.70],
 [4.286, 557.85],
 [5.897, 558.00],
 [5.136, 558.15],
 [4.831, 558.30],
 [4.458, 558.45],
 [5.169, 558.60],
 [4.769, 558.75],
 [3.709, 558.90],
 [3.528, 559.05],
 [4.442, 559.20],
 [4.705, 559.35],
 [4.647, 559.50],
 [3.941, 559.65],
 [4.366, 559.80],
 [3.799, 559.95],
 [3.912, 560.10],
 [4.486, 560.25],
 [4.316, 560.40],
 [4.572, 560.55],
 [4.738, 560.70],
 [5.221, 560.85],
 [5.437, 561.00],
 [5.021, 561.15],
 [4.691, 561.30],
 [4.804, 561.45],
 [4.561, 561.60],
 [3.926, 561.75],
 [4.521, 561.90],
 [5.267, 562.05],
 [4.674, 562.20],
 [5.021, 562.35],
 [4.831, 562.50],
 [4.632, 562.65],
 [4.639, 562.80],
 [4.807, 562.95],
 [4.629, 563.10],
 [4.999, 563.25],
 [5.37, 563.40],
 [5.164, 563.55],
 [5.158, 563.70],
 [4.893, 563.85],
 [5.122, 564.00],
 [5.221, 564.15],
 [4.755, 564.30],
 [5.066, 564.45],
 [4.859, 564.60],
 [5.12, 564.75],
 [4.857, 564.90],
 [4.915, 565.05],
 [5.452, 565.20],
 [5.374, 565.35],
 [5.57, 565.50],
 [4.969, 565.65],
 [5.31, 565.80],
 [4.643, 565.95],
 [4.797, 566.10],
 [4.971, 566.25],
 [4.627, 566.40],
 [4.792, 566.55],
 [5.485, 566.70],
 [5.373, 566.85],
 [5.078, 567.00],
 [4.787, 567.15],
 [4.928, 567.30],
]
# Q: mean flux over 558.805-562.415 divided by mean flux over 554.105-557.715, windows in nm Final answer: 0.93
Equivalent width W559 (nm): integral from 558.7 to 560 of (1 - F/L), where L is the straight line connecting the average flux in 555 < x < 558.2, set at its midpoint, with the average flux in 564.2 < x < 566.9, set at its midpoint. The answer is 0.19 nm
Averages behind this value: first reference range 4.87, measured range 4.21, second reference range 5.05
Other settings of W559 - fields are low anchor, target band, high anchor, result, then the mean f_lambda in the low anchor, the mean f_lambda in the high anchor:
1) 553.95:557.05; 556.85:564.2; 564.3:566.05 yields 0.36 nm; 4.82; 5.08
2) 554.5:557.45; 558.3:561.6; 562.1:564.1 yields 0.24 nm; 4.8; 4.93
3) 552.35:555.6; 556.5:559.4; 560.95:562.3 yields 0.07 nm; 4.87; 4.76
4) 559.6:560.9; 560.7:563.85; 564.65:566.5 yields -0.17 nm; 4.36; 5.04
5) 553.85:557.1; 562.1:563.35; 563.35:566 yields 0.06 nm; 4.82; 5.1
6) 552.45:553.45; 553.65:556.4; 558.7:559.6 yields -0.18 nm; 4.75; 4.28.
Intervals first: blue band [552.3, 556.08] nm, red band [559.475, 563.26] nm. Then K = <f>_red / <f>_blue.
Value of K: 0.95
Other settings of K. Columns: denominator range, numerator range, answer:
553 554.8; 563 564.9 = 1.03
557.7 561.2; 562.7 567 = 1.10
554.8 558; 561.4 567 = 1.02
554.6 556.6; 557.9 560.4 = 0.92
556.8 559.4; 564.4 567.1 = 1.08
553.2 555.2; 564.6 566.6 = 1.03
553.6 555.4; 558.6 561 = 0.90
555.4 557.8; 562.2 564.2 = 1.03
